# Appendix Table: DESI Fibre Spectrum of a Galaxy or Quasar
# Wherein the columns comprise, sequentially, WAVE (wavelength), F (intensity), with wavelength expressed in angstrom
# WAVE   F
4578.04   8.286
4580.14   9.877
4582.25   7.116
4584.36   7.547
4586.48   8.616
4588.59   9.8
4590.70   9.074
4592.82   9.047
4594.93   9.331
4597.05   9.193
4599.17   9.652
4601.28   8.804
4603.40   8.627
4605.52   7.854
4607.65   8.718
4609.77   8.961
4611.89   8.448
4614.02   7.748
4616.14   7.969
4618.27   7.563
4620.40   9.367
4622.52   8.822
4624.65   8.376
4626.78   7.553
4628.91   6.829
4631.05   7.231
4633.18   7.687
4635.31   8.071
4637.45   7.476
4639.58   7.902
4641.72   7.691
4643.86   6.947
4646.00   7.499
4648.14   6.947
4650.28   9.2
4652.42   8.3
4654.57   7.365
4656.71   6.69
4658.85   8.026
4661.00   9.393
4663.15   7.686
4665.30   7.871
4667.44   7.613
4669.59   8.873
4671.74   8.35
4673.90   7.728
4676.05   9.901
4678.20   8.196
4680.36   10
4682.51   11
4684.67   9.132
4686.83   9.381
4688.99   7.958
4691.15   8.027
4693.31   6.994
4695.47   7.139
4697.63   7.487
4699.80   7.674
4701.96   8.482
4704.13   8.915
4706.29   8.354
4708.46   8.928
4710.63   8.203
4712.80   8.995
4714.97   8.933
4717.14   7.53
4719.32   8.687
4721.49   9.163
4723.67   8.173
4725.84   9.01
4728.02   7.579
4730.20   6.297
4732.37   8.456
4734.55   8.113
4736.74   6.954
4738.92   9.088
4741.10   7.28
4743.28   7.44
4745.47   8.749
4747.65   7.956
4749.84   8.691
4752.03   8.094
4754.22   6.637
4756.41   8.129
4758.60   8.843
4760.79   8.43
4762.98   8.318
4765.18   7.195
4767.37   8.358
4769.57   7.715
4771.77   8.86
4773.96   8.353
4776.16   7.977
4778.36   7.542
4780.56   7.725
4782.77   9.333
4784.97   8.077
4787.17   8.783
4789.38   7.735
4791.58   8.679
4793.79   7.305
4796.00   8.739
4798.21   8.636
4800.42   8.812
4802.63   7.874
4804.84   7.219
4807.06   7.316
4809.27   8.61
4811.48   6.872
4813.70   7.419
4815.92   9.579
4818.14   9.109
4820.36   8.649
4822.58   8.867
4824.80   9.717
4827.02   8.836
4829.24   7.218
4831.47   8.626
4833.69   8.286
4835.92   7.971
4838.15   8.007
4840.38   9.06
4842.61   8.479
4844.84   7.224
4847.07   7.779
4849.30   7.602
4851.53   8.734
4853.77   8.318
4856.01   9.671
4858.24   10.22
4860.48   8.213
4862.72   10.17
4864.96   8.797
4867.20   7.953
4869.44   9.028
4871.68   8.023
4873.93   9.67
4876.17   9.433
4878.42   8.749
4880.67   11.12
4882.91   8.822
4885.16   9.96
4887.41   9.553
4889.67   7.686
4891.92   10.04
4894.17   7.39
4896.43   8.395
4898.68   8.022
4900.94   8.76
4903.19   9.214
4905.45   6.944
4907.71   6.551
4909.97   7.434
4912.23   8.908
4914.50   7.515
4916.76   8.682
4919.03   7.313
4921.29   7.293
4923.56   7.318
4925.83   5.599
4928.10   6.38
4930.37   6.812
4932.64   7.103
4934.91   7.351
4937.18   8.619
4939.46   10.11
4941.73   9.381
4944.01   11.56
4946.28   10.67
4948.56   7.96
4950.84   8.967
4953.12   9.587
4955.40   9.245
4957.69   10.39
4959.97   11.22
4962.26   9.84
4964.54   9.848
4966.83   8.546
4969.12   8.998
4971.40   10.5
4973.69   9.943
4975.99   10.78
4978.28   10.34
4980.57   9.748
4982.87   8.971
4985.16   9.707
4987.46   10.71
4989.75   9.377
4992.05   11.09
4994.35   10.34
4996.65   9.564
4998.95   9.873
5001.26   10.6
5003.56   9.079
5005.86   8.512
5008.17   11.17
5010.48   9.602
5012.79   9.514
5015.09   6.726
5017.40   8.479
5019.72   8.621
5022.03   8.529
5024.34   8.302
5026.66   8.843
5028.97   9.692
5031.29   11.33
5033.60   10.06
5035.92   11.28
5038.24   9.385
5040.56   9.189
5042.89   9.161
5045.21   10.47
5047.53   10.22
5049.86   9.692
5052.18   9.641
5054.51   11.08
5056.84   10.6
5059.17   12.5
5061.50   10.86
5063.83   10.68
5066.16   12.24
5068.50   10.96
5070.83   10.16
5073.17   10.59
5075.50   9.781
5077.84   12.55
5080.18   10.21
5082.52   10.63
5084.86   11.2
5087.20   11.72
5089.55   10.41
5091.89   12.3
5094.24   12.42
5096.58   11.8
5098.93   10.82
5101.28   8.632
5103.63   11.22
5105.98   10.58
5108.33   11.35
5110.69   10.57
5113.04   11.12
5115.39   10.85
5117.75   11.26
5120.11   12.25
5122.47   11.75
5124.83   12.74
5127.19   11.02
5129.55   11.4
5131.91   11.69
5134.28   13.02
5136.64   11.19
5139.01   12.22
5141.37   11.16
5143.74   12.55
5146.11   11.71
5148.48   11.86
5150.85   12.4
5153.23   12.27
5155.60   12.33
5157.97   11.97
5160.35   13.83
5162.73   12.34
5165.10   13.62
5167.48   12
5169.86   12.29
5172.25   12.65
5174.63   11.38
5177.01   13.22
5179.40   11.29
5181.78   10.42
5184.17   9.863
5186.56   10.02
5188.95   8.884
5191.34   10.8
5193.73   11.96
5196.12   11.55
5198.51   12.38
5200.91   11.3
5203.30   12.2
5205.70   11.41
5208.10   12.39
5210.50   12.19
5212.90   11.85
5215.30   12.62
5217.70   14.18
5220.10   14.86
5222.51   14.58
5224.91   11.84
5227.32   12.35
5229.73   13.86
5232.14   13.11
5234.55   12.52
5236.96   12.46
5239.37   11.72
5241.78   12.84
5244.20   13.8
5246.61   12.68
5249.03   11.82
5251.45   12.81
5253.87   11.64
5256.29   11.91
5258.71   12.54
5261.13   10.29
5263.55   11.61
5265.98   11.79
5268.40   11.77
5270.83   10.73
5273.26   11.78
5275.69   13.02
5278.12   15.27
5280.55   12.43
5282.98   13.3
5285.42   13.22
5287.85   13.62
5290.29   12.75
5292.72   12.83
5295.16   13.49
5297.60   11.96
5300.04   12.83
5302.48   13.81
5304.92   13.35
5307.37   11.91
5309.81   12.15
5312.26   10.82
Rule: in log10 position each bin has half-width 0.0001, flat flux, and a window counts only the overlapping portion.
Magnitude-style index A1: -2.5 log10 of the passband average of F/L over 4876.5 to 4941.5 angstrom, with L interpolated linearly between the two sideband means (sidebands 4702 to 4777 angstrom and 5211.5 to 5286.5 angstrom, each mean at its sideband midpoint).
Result 0.18 mag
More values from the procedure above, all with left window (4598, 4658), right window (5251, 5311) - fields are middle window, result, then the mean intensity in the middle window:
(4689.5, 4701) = 0.13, 7.5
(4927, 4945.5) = 0.20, 8.47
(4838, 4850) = 0.18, 8.04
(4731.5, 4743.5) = 0.11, 7.91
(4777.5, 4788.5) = 0.10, 8.29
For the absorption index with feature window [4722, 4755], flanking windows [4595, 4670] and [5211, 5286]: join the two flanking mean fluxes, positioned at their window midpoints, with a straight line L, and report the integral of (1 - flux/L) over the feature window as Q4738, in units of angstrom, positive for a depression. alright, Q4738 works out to 3.5 angstrom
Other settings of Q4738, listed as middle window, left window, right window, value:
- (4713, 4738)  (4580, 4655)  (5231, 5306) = 2.3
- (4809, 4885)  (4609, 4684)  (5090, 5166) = 7.6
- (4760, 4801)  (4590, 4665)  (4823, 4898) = 1.5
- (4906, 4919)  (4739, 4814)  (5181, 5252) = 2.2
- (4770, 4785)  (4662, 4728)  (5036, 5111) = 1.2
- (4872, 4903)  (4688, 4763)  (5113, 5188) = 1.7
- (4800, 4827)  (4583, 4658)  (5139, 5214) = 3.2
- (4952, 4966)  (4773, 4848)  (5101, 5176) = -0.2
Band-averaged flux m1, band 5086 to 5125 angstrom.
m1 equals 11.2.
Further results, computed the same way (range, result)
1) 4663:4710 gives 8.45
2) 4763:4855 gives 8.23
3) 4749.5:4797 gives 8.15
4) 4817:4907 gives 8.7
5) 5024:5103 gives 10.6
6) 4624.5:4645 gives 7.54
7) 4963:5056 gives 9.69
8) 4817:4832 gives 8.72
